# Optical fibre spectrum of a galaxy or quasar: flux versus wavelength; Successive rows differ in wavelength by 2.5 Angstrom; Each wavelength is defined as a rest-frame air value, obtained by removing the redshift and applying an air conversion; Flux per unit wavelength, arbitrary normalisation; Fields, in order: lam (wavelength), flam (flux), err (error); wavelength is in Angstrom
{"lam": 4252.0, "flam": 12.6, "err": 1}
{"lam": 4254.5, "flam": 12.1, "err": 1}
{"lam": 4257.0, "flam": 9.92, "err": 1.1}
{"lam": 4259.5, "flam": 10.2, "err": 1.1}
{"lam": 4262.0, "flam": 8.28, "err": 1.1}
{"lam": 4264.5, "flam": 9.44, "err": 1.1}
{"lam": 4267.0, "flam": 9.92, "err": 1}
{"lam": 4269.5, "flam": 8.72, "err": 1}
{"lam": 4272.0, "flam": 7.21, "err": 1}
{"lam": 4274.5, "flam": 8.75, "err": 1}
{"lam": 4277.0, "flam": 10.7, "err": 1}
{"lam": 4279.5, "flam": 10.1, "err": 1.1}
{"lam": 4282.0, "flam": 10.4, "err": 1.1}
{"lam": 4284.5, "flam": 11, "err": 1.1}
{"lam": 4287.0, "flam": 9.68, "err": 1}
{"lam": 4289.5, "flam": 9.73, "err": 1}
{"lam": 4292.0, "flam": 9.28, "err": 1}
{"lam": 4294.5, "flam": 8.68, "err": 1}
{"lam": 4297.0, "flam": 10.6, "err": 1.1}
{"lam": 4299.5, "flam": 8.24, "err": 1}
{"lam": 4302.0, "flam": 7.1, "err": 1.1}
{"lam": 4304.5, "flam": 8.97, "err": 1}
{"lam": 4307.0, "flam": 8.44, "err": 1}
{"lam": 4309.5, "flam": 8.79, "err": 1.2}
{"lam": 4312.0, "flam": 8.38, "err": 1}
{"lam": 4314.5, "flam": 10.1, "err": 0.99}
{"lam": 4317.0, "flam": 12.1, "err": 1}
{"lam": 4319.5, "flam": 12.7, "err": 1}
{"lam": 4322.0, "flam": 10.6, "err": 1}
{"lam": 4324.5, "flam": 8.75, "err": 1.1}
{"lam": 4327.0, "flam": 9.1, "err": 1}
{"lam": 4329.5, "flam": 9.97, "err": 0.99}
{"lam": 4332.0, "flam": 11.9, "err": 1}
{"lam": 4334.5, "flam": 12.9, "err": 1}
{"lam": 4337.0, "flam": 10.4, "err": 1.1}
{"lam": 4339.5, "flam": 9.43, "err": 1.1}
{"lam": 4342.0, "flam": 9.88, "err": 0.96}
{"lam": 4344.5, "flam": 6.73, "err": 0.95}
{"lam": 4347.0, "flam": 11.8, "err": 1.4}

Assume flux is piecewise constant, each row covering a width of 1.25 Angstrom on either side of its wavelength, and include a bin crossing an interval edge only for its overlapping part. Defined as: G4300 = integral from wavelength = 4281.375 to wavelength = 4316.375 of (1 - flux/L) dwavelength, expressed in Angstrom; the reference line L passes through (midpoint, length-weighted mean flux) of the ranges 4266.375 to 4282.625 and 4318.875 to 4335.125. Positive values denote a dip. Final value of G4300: 2.4 Angstrom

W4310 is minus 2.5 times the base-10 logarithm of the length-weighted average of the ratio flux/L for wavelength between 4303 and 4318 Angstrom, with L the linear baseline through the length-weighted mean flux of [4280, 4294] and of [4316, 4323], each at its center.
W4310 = 0.21 mag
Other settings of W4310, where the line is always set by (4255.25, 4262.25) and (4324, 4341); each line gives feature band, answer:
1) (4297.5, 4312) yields 0.206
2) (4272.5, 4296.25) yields 0.031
